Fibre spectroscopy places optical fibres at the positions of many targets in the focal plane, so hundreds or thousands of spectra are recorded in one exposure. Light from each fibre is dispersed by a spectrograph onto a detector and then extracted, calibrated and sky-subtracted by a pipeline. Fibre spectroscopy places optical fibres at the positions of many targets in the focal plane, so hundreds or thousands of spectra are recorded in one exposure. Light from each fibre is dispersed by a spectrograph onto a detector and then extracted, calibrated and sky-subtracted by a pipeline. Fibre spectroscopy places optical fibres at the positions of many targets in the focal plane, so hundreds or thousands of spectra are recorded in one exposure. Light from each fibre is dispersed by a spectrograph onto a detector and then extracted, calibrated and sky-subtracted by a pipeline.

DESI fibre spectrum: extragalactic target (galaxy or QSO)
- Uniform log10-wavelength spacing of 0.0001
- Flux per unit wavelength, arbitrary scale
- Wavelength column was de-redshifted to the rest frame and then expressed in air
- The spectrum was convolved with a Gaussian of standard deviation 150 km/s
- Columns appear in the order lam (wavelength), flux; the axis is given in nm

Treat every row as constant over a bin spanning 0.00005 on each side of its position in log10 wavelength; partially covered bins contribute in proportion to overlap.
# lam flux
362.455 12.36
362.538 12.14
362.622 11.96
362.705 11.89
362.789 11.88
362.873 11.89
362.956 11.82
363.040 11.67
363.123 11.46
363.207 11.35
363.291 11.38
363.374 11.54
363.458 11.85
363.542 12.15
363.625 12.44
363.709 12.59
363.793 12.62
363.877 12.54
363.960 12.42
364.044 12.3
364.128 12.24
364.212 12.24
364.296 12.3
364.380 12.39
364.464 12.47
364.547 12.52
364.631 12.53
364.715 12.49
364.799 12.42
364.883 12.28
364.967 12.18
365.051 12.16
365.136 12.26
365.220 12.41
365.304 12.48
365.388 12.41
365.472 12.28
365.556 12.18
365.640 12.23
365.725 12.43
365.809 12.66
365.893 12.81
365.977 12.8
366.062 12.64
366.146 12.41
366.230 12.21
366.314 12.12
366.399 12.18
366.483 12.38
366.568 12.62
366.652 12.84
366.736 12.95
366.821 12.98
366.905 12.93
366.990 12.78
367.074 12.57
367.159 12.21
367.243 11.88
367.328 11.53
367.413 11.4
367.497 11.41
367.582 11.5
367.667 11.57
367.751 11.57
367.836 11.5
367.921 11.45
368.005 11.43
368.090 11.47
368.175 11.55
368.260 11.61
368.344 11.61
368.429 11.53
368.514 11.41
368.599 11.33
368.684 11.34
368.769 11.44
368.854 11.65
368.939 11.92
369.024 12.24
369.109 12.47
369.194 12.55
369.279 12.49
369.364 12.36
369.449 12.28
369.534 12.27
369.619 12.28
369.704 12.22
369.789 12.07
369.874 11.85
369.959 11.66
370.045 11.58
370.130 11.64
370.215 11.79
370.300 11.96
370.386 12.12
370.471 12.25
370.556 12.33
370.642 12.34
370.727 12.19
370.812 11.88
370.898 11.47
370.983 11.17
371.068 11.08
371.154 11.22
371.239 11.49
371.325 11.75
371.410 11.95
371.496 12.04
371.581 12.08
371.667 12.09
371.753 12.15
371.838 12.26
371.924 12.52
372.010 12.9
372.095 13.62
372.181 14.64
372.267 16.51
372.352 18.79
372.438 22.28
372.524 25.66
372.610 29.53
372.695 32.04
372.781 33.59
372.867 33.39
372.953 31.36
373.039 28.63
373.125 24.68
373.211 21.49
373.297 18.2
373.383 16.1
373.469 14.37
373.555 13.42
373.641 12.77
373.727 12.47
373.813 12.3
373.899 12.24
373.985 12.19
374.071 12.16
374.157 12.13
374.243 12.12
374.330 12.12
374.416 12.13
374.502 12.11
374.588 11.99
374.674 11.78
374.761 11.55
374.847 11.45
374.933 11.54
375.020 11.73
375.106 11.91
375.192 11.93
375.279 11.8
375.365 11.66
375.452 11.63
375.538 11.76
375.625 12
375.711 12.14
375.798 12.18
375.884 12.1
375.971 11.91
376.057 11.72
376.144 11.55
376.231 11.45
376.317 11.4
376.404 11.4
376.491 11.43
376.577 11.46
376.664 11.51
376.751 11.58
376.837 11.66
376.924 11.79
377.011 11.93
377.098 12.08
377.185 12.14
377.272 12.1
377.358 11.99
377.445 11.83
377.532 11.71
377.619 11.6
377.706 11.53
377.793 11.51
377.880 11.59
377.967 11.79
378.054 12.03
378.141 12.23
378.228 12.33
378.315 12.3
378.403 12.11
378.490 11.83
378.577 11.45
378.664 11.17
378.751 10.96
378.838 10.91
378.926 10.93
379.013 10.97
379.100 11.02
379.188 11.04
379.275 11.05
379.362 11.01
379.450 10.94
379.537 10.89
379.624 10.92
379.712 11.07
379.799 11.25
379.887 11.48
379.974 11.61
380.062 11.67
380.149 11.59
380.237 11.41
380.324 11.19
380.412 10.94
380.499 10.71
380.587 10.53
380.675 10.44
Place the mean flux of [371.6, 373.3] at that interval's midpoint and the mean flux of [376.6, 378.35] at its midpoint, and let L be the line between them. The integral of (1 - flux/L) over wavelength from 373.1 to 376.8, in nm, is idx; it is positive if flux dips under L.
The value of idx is 0.87 nm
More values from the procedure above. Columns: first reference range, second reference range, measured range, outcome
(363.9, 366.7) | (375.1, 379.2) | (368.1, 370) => 0.04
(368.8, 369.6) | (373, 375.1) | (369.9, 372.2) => 0.16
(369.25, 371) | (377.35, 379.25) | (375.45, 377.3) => -0.02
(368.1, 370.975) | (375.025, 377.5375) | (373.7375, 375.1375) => -0.02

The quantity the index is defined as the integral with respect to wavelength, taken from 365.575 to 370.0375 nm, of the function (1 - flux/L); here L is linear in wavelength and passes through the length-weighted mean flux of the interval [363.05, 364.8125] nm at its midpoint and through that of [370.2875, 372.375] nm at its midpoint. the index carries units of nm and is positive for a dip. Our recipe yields 0.11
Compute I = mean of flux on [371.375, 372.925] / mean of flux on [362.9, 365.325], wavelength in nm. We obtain 1.55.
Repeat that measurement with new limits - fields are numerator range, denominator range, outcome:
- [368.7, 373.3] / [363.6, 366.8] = 1.24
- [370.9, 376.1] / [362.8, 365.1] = 1.25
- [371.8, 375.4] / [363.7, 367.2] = 1.33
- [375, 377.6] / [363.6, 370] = 0.97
